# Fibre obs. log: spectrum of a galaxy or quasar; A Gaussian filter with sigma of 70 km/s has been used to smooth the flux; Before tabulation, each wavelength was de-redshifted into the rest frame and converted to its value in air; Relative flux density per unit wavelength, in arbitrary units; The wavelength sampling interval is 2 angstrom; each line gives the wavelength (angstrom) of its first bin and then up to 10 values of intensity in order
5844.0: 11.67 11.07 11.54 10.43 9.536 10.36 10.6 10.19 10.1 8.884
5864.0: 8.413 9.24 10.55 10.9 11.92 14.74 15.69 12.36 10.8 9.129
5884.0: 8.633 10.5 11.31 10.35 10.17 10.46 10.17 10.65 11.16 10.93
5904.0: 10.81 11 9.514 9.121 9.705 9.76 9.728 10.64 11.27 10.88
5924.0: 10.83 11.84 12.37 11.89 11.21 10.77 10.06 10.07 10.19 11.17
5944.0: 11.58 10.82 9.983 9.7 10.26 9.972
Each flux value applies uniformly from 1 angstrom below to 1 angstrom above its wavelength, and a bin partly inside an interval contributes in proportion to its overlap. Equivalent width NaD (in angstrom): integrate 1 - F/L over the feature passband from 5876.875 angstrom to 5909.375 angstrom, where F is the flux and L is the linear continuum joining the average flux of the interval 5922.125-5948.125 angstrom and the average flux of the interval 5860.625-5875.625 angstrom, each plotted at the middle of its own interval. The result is 1.24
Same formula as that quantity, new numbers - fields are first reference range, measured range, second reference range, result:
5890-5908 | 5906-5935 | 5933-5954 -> -0.49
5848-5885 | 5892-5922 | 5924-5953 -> 1.19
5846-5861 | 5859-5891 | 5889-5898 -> -1.44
